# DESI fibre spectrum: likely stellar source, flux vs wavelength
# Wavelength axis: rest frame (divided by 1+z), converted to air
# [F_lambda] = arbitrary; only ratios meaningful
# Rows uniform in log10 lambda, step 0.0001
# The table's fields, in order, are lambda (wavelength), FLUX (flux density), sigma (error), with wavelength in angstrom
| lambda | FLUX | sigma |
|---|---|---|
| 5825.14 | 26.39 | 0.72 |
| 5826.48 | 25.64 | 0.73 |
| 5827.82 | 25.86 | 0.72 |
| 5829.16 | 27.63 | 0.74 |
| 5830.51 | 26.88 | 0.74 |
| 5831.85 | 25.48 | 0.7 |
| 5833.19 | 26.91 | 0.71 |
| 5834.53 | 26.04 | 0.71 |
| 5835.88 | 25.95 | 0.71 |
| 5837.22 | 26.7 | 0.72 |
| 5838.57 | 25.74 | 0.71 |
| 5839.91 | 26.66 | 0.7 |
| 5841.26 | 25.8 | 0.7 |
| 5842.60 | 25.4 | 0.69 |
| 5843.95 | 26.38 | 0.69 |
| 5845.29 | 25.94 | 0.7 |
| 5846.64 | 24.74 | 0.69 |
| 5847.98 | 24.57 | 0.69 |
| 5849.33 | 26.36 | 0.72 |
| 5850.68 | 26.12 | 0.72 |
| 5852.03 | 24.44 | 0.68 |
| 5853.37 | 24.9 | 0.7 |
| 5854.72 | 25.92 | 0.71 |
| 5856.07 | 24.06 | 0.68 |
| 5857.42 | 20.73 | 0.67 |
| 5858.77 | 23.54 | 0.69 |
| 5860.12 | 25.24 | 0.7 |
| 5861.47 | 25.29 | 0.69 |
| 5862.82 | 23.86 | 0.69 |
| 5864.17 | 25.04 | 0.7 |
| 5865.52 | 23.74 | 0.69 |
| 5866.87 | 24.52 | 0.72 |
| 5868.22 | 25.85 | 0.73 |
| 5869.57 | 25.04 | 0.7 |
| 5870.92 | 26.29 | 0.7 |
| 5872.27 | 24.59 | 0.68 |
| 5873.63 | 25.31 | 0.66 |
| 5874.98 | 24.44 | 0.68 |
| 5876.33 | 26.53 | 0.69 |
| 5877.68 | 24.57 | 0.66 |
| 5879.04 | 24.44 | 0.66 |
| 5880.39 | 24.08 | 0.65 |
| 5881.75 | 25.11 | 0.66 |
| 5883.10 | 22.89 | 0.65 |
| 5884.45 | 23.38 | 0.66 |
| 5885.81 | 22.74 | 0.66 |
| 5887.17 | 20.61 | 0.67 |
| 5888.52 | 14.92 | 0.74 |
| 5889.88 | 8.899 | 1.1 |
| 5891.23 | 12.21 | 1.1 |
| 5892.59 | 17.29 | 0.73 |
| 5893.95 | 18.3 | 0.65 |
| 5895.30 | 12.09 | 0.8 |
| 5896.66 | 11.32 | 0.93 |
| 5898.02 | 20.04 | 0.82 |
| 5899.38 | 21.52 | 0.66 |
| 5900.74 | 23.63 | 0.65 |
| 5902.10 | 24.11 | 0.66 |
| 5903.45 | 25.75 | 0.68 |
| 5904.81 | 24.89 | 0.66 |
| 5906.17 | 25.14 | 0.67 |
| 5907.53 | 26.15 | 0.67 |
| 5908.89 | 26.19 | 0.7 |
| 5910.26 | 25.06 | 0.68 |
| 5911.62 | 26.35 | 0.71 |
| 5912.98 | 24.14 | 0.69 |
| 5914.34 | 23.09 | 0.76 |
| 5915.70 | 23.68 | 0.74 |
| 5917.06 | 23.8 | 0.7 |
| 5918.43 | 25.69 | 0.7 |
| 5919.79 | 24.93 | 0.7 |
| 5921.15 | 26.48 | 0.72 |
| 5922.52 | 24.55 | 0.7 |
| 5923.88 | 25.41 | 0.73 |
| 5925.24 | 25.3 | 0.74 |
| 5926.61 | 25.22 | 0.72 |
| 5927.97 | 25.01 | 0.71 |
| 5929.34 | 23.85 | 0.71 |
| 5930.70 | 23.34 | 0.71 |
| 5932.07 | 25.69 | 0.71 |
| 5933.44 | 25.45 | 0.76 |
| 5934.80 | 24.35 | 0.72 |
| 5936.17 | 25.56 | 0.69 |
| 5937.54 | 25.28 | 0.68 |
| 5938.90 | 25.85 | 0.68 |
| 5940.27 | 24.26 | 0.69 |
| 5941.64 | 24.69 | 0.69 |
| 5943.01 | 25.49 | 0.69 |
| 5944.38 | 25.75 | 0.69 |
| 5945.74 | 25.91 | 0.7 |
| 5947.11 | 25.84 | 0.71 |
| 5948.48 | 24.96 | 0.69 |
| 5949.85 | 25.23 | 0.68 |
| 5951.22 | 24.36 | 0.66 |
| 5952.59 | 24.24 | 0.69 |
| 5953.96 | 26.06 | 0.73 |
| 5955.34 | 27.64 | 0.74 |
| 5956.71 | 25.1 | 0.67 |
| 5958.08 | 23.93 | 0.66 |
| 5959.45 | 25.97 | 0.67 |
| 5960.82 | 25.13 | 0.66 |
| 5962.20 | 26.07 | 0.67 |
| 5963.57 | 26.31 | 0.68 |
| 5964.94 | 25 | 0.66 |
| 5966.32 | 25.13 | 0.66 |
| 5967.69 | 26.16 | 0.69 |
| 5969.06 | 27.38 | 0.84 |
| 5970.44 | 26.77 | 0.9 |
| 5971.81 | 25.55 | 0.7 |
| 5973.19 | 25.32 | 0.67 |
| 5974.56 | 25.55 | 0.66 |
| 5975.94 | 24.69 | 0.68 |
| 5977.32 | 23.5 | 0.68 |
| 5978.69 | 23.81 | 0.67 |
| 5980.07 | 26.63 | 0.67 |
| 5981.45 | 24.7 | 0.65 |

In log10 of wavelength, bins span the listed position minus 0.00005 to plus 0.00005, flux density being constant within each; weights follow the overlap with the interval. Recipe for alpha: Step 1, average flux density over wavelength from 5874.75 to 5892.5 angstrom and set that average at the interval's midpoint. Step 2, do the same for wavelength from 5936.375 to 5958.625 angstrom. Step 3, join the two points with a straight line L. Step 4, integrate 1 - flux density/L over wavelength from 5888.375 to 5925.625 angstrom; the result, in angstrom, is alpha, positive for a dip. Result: 1.2 angstrom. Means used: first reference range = 20.9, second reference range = 25.3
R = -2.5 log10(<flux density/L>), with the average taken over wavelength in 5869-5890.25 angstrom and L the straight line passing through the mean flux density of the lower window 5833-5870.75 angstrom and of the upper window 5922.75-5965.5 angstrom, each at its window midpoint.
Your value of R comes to 0.10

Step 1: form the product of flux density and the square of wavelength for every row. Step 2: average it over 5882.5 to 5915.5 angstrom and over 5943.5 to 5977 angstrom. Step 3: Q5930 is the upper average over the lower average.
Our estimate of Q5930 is 1.25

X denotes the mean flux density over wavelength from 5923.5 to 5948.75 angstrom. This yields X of 25.1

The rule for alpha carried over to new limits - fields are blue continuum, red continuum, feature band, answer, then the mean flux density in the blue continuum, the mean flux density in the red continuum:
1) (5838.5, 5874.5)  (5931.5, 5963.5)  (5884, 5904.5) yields 5.4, 25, 25.4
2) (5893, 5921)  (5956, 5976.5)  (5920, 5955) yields -1.3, 22.8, 25.6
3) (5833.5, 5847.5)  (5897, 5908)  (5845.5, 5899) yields 5.0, 25.9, 23.5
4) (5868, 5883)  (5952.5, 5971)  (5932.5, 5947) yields 0.2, 25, 25.8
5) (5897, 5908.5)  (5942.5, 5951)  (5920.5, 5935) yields -0.2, 23.6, 25.5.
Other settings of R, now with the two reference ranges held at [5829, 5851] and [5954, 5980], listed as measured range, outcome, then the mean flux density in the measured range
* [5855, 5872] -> 0.06 mag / 24.5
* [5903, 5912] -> 0.01 mag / 25.6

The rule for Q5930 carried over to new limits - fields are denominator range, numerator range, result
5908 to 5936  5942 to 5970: 1.04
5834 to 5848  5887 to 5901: 0.63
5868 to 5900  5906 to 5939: 1.22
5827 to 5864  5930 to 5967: 1.03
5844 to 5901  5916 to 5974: 1.15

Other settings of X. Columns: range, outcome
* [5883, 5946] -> 22.9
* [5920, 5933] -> 25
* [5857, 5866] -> 24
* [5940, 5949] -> 25.3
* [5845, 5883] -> 24.8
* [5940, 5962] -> 25.3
